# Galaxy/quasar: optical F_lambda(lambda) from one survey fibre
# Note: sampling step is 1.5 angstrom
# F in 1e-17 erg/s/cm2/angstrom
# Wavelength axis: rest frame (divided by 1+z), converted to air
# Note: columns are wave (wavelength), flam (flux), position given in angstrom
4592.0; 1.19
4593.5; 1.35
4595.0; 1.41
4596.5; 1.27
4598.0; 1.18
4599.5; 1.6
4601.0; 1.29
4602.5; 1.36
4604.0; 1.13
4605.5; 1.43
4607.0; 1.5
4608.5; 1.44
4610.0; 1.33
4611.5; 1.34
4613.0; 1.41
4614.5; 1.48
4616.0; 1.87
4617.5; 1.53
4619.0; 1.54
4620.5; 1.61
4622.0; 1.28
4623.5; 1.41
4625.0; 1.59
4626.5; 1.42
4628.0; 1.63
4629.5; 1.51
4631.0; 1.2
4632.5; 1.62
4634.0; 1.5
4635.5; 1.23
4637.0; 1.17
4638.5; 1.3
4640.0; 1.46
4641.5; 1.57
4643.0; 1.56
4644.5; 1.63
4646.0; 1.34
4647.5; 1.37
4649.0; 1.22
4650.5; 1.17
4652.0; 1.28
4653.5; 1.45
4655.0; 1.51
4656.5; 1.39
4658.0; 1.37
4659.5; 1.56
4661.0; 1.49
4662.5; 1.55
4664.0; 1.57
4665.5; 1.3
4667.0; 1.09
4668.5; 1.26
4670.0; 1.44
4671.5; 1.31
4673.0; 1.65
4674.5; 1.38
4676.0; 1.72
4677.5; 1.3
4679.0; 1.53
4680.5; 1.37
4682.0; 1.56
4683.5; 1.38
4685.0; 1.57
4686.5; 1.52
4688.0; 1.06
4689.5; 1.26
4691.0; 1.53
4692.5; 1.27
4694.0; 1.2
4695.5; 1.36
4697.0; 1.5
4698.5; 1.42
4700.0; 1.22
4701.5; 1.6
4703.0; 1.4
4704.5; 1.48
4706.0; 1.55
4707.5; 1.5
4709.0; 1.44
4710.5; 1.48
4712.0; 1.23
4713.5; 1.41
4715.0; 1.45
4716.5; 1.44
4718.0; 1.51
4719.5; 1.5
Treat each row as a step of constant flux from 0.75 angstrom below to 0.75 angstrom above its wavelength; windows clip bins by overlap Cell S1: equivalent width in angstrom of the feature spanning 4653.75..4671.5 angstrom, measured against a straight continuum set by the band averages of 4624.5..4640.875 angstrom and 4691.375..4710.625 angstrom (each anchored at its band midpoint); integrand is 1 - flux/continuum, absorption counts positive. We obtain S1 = 0.12 angstrom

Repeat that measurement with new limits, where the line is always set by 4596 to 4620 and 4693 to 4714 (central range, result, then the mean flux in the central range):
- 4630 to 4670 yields 0.7 angstrom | 1.39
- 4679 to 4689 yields 0.0 angstrom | 1.42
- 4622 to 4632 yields -0.2 angstrom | 1.45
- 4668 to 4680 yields -0.3 angstrom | 1.45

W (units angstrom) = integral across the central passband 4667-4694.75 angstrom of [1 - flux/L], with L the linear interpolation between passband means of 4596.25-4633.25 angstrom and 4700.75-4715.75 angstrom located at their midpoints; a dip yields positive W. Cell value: 1.0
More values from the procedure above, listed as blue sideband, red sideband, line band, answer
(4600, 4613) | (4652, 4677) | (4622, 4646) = -0.84 angstrom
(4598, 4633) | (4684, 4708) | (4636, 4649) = 0.22 angstrom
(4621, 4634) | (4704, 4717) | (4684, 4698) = 0.79 angstrom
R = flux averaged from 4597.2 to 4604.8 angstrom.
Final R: 1.31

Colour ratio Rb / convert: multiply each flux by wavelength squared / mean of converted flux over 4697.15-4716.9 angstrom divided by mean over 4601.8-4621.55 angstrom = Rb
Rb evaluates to 1.03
